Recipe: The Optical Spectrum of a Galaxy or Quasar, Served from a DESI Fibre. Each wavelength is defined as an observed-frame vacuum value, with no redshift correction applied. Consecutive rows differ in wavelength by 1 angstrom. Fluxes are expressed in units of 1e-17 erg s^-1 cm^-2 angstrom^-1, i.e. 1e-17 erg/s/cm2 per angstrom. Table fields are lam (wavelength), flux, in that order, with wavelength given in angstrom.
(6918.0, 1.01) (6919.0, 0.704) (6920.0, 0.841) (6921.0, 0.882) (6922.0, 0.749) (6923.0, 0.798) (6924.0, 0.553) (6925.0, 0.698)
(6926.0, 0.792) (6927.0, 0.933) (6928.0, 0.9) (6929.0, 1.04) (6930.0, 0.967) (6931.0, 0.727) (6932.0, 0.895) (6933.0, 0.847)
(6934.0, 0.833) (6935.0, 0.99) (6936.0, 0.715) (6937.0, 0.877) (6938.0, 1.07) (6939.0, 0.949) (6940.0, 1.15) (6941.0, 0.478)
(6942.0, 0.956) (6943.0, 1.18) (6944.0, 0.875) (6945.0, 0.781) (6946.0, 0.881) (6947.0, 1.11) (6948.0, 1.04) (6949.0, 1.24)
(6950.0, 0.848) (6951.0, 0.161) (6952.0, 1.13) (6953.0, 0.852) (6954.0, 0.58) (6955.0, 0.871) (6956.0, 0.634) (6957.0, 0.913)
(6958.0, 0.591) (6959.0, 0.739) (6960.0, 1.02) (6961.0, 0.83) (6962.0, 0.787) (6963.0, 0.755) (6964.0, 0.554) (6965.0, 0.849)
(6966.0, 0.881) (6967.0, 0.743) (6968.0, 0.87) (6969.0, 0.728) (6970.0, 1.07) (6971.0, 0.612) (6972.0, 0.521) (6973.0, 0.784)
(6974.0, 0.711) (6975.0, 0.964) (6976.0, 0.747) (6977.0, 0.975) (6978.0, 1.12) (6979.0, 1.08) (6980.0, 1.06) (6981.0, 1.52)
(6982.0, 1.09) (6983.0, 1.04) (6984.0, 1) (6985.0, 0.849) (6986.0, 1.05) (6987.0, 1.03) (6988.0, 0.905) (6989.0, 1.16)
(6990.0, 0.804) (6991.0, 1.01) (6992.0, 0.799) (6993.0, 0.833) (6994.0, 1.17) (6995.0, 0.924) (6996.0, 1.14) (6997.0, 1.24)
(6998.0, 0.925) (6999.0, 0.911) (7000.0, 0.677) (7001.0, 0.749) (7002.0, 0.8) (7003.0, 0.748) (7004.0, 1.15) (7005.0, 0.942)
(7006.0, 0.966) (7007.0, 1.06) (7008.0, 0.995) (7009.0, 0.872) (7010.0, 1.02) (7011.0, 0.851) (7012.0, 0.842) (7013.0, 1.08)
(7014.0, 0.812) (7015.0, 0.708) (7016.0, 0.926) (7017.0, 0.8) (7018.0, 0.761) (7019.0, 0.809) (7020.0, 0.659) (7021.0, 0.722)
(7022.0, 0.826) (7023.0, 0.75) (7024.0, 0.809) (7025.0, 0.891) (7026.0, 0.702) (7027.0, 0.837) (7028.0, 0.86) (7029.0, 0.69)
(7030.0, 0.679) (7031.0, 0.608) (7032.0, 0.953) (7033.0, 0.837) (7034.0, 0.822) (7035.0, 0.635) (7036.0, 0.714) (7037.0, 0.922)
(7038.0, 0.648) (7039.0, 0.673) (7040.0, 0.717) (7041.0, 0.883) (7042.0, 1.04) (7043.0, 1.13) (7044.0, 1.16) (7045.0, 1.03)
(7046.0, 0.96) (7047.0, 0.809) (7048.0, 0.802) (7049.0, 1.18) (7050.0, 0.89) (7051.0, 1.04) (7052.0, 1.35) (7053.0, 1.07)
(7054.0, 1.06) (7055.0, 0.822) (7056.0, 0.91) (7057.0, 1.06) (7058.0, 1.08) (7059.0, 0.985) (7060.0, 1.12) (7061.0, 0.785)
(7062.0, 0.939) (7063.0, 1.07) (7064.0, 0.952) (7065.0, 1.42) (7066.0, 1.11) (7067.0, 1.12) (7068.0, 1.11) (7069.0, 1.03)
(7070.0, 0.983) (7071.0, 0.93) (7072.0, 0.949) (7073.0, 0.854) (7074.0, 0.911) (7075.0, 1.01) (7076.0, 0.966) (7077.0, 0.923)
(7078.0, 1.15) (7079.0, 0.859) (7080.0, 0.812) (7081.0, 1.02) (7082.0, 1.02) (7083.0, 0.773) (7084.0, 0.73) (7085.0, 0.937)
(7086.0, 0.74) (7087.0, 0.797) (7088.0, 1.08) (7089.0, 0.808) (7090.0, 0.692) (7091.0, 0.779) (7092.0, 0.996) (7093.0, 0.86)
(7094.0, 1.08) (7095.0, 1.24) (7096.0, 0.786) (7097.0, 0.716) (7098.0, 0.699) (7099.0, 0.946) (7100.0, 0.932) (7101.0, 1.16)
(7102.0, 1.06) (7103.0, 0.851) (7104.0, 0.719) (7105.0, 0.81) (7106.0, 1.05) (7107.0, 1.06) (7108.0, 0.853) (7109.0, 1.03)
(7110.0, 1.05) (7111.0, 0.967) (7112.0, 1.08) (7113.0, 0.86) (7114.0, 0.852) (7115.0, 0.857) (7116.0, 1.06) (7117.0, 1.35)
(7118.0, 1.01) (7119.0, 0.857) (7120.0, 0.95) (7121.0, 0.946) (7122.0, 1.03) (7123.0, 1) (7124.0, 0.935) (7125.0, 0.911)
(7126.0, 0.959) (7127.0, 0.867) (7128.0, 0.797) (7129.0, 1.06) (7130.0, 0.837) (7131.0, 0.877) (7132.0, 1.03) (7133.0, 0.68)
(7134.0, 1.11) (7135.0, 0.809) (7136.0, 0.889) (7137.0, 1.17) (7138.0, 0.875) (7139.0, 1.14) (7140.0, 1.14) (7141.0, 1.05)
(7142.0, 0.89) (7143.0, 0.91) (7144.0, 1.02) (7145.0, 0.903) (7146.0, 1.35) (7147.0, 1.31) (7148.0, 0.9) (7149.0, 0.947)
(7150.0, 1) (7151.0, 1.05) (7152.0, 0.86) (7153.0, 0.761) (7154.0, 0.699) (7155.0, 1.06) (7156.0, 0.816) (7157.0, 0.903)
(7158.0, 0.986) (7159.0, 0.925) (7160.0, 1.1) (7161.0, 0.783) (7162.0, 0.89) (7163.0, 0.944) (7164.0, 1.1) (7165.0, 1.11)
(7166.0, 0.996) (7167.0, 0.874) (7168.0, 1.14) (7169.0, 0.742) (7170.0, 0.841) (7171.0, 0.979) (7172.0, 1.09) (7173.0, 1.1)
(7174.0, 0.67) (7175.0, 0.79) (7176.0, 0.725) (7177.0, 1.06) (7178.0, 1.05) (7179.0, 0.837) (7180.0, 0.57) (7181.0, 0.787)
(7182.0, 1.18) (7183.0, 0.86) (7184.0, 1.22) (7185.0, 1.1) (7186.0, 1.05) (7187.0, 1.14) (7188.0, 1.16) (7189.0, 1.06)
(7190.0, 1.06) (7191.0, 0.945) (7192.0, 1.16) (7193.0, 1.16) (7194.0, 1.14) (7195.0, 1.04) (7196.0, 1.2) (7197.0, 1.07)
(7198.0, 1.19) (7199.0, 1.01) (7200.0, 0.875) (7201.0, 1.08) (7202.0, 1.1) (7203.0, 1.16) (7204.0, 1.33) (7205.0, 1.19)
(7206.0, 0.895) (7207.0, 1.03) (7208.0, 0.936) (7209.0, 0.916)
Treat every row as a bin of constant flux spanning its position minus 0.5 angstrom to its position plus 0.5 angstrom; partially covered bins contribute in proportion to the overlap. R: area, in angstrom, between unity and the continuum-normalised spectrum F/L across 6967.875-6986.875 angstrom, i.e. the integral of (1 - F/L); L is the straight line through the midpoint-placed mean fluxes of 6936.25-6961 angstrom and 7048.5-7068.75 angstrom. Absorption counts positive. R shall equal -0.4 angstrom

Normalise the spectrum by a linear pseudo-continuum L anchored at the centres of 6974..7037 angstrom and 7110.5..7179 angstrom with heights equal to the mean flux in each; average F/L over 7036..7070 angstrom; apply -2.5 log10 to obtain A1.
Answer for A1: -0.08 mag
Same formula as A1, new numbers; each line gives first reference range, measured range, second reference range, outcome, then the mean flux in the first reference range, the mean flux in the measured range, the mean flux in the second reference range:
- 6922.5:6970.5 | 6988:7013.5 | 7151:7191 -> -0.088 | 0.848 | 0.946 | 0.95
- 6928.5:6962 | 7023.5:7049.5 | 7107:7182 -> 0.078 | 0.871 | 0.846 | 0.953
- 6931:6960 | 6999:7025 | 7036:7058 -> 0.085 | 0.864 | 0.855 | 0.957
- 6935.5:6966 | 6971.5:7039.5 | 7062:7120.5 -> 0.003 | 0.848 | 0.885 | 0.953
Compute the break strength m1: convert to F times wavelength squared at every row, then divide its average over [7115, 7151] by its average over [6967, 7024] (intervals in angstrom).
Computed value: 1.1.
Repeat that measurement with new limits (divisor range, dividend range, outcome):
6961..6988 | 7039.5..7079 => 1.15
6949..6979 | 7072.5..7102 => 1.18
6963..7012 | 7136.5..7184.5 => 1.09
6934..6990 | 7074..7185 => 1.11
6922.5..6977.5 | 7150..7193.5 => 1.22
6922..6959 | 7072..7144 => 1.15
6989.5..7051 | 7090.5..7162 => 1.13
